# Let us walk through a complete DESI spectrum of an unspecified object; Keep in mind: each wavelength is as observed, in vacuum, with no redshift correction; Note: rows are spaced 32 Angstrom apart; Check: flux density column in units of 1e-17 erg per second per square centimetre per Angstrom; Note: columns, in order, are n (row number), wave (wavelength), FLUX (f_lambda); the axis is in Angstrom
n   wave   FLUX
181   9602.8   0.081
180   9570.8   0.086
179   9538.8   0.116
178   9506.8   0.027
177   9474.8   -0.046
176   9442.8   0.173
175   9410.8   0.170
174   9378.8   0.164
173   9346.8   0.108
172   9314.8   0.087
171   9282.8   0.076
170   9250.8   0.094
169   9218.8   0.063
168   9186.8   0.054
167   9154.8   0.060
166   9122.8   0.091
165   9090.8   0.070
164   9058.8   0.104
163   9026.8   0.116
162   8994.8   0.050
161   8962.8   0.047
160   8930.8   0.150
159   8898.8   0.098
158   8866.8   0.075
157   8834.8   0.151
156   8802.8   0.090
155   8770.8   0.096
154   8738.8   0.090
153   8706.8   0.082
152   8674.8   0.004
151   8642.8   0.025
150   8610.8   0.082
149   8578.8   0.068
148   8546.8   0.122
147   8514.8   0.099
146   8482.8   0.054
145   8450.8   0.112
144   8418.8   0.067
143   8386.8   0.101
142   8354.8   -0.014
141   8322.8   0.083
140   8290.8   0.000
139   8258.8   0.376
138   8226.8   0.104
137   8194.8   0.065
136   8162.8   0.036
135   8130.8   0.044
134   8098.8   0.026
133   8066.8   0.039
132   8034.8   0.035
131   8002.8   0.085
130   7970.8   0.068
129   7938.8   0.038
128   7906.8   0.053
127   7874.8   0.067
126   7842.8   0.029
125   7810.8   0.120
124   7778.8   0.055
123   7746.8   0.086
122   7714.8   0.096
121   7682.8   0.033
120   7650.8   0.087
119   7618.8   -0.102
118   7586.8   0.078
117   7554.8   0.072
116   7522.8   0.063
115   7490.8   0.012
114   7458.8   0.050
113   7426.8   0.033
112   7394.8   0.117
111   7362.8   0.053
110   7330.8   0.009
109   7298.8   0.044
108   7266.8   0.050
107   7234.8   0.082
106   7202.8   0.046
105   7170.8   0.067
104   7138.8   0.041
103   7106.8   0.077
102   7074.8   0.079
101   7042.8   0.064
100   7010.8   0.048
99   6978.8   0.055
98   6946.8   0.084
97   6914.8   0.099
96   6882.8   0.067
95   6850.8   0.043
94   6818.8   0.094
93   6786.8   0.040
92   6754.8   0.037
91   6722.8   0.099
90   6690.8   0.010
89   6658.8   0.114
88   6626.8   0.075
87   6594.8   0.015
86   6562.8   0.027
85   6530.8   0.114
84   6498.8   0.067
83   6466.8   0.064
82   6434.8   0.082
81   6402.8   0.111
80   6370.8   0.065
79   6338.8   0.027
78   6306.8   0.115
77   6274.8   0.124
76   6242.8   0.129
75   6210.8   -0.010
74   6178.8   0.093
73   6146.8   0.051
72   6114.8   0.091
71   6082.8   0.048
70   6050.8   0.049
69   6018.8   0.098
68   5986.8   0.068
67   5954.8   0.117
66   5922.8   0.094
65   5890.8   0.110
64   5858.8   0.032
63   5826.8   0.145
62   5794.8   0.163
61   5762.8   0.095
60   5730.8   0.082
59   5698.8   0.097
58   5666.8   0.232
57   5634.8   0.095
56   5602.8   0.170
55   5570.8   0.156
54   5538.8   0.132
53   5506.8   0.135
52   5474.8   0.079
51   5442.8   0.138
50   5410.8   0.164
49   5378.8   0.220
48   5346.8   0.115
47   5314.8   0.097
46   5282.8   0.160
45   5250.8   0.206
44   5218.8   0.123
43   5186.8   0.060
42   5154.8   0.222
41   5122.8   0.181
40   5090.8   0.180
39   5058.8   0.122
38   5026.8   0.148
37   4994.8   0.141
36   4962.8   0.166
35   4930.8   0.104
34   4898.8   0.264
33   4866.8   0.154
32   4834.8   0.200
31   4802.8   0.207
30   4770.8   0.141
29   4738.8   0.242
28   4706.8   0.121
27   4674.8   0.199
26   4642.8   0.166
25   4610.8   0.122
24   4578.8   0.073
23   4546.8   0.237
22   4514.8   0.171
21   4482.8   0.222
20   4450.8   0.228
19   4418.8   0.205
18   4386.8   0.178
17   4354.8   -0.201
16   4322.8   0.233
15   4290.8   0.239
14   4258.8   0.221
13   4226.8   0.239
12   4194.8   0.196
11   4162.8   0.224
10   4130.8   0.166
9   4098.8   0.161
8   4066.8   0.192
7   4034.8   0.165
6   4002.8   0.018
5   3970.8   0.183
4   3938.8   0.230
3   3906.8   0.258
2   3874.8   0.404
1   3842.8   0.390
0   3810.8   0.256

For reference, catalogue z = 1.21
